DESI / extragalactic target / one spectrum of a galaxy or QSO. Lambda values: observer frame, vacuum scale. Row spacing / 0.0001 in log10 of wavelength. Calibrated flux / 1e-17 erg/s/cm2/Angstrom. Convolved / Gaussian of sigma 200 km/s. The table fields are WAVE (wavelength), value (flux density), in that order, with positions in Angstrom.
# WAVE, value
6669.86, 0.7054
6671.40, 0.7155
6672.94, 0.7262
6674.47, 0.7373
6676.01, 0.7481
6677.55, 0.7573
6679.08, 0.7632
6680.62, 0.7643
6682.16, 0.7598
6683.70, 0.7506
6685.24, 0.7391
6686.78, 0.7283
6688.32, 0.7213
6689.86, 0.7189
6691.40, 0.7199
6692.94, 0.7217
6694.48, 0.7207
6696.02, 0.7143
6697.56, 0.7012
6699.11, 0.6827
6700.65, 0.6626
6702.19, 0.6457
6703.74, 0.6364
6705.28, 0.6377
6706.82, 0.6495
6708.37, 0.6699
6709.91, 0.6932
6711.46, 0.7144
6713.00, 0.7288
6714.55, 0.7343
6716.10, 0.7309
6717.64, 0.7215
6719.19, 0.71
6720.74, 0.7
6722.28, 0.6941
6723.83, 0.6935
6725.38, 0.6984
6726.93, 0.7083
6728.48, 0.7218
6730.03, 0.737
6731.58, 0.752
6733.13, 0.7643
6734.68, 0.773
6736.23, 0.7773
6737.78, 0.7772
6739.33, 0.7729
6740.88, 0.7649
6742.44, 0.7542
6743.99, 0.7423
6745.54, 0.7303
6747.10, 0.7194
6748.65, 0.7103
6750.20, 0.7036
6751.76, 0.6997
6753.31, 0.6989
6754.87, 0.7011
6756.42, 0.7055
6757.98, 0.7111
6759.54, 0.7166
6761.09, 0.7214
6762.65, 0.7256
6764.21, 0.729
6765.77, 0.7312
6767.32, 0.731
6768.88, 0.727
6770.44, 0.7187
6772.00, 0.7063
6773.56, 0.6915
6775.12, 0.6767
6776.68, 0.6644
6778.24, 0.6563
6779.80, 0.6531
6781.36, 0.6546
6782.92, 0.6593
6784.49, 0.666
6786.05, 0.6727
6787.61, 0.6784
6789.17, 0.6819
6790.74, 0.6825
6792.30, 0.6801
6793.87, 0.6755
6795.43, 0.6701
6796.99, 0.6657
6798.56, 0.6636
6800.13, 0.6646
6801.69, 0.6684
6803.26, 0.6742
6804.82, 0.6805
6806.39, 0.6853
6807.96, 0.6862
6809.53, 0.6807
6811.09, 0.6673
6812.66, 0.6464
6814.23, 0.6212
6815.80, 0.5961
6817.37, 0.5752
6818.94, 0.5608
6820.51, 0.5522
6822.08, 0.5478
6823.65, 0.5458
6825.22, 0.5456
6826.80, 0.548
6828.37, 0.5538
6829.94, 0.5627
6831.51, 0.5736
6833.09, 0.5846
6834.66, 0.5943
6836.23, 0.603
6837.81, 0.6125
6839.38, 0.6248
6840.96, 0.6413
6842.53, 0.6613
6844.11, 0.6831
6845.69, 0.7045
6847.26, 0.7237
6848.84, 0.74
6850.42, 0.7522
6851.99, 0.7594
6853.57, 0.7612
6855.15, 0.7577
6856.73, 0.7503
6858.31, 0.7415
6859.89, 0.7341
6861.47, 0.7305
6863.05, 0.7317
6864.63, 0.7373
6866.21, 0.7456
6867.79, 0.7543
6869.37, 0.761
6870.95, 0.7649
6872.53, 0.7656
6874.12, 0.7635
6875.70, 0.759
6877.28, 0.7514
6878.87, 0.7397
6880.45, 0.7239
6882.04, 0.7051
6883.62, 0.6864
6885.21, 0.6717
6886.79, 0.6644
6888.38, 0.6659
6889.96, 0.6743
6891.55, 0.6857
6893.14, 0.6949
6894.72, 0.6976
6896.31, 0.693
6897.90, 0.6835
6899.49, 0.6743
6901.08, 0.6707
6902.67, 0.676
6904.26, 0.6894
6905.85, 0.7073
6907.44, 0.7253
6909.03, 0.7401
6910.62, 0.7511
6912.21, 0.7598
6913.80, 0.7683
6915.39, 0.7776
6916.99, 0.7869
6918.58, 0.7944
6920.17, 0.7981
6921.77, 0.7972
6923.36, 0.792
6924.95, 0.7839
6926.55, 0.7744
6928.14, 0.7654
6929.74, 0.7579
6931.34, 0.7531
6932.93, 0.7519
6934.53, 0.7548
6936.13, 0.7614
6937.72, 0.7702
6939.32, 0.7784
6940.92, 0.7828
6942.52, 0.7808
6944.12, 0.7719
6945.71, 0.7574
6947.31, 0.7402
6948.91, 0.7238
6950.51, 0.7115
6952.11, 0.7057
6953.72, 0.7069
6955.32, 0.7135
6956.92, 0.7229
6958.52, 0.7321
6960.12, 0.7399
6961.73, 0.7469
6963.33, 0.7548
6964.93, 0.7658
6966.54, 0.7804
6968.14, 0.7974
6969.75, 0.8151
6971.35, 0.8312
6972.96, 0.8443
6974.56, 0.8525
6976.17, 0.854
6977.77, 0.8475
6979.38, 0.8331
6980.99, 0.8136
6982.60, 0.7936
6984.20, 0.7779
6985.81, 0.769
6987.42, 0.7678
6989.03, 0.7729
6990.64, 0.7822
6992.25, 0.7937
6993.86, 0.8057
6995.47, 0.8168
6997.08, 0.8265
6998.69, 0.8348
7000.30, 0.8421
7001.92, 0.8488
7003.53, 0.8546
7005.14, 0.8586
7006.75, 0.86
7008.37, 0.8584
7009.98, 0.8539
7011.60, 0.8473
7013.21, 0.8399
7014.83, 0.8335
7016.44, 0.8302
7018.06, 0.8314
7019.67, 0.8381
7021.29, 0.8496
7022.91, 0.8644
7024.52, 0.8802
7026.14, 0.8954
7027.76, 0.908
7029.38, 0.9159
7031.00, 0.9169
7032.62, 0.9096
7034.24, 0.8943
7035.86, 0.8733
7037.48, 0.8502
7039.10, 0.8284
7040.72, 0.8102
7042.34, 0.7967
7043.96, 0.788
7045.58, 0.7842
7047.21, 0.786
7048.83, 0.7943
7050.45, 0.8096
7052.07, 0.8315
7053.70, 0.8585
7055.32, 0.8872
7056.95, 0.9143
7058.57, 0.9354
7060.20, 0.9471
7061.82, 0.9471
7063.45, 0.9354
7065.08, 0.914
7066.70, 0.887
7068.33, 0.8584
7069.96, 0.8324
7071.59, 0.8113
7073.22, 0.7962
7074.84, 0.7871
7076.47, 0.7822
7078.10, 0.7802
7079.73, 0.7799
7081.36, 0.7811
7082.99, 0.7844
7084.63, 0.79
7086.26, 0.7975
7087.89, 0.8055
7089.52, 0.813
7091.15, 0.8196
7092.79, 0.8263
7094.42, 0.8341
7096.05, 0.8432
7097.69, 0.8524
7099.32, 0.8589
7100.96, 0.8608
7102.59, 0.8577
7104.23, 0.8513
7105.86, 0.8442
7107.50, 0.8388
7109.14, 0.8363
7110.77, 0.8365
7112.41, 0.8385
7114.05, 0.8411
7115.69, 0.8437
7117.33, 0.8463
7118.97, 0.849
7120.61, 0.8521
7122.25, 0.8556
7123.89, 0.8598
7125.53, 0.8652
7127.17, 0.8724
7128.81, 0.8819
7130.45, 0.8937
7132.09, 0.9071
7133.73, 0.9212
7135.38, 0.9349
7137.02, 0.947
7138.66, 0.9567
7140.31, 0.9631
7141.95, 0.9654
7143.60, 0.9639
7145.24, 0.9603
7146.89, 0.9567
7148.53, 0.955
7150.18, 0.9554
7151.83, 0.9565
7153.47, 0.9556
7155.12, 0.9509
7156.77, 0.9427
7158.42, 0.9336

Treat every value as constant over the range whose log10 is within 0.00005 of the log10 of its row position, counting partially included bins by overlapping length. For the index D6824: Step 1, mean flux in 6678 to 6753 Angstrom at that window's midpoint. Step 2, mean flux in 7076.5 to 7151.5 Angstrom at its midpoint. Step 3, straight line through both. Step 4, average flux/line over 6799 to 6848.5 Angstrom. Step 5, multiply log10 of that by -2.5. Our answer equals 0.21 mag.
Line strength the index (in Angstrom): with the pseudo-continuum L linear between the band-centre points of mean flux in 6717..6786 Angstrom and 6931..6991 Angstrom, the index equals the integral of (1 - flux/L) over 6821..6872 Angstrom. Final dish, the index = 4.7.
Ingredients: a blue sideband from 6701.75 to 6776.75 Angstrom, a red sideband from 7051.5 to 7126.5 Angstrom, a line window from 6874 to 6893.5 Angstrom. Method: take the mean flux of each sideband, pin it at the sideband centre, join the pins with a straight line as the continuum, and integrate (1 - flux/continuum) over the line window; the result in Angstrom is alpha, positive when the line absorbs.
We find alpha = 1.6 Angstrom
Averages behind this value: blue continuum 0.716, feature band 0.705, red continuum 0.845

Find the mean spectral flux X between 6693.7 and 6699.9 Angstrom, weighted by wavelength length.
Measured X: 0.705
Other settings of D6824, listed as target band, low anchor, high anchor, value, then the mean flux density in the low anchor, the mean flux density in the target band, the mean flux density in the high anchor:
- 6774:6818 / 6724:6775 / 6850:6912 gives 0.10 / 0.728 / 0.663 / 0.722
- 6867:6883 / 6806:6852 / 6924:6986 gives -0.11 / 0.625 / 0.748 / 0.772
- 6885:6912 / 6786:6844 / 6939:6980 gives 0.03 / 0.628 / 0.694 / 0.772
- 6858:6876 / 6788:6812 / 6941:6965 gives -0.07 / 0.675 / 0.749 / 0.739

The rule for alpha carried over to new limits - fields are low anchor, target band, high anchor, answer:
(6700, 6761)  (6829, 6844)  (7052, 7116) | 2.87 Angstrom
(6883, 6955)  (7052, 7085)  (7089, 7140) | -0.70 Angstrom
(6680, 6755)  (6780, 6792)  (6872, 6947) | 0.91 Angstrom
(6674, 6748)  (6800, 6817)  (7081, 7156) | 2.24 Angstrom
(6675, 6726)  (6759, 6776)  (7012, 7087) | 0.48 Angstrom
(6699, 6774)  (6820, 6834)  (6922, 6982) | 3.44 Angstrom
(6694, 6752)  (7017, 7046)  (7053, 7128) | -1.18 Angstrom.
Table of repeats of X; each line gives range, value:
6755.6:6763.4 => 0.716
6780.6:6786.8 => 0.663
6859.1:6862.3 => 0.732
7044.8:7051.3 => 0.794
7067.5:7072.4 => 0.833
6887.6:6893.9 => 0.68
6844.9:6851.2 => 0.73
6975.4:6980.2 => 0.845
